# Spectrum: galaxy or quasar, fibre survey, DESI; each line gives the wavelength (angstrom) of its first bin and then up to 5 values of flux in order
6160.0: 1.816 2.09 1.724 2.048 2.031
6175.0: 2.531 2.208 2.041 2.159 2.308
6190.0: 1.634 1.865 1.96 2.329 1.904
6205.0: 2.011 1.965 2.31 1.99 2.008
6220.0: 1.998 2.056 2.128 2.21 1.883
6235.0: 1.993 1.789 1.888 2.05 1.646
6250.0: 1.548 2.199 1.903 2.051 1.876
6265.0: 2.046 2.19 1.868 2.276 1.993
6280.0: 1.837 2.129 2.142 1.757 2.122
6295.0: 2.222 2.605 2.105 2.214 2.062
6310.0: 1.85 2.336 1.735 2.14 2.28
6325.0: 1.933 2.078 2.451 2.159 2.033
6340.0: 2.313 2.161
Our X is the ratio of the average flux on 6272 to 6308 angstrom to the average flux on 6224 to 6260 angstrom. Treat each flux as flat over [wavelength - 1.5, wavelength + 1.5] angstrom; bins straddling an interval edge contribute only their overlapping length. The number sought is 1.09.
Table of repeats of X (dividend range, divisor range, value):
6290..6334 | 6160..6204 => 1.05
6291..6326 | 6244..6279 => 1.09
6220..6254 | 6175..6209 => 0.94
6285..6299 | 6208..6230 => 1.03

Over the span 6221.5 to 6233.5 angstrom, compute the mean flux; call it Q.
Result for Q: 2.07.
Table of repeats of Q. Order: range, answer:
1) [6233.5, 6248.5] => 1.87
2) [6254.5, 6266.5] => 1.97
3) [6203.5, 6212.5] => 2.1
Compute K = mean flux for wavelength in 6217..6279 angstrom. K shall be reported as 1.98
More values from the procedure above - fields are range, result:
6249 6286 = 2.01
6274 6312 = 2.1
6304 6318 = 2.02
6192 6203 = 2.03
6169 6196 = 2.09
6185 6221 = 2.03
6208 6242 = 2.02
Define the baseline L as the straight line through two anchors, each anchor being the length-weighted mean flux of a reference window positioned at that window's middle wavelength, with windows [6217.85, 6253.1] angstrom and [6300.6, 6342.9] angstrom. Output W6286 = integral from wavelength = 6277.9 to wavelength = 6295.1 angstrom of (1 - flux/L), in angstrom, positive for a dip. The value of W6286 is 0.25 angstrom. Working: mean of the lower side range 1.94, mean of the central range 2.02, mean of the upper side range 2.12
